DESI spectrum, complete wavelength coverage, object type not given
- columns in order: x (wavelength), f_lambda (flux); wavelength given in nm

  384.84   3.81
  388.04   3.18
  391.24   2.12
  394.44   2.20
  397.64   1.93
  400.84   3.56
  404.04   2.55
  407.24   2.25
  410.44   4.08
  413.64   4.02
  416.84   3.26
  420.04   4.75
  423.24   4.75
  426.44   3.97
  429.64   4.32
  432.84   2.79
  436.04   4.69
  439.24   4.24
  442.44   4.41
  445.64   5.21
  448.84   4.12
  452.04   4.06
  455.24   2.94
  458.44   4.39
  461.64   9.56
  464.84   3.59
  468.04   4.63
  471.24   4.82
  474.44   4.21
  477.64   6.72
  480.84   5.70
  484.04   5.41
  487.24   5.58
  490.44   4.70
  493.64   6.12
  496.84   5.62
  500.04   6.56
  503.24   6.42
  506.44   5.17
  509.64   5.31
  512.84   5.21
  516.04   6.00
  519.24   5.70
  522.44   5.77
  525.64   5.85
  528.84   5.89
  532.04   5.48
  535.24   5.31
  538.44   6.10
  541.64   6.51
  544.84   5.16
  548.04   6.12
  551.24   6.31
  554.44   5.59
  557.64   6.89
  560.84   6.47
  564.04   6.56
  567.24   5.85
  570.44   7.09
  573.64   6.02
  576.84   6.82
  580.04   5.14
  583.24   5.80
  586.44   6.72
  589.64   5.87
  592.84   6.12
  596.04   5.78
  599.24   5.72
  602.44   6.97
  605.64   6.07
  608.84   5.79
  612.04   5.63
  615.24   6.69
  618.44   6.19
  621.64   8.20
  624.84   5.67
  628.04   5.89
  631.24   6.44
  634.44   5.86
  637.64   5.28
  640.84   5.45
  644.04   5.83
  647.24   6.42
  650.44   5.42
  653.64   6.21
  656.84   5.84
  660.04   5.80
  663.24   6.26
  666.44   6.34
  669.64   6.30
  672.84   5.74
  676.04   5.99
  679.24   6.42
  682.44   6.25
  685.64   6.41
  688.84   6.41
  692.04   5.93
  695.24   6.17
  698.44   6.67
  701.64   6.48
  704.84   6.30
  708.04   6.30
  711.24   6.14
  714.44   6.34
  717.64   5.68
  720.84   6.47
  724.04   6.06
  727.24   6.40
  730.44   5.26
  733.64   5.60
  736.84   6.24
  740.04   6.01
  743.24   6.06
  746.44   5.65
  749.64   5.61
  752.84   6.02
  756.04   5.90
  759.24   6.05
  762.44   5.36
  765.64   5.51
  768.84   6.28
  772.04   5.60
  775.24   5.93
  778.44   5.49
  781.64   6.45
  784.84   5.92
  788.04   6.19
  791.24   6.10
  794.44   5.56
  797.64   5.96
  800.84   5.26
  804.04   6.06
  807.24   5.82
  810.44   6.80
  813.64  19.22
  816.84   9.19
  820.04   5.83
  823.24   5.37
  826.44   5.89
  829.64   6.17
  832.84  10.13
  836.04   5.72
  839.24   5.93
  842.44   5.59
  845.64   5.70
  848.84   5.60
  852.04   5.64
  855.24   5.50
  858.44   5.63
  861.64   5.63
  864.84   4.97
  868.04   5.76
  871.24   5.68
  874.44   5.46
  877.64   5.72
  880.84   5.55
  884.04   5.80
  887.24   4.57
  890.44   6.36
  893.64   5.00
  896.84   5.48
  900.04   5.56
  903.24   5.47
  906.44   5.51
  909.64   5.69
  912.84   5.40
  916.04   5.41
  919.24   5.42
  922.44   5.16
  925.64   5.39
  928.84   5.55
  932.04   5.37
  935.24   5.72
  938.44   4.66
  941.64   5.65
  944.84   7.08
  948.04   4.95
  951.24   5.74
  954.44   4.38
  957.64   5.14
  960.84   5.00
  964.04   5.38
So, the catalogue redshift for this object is 0.24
